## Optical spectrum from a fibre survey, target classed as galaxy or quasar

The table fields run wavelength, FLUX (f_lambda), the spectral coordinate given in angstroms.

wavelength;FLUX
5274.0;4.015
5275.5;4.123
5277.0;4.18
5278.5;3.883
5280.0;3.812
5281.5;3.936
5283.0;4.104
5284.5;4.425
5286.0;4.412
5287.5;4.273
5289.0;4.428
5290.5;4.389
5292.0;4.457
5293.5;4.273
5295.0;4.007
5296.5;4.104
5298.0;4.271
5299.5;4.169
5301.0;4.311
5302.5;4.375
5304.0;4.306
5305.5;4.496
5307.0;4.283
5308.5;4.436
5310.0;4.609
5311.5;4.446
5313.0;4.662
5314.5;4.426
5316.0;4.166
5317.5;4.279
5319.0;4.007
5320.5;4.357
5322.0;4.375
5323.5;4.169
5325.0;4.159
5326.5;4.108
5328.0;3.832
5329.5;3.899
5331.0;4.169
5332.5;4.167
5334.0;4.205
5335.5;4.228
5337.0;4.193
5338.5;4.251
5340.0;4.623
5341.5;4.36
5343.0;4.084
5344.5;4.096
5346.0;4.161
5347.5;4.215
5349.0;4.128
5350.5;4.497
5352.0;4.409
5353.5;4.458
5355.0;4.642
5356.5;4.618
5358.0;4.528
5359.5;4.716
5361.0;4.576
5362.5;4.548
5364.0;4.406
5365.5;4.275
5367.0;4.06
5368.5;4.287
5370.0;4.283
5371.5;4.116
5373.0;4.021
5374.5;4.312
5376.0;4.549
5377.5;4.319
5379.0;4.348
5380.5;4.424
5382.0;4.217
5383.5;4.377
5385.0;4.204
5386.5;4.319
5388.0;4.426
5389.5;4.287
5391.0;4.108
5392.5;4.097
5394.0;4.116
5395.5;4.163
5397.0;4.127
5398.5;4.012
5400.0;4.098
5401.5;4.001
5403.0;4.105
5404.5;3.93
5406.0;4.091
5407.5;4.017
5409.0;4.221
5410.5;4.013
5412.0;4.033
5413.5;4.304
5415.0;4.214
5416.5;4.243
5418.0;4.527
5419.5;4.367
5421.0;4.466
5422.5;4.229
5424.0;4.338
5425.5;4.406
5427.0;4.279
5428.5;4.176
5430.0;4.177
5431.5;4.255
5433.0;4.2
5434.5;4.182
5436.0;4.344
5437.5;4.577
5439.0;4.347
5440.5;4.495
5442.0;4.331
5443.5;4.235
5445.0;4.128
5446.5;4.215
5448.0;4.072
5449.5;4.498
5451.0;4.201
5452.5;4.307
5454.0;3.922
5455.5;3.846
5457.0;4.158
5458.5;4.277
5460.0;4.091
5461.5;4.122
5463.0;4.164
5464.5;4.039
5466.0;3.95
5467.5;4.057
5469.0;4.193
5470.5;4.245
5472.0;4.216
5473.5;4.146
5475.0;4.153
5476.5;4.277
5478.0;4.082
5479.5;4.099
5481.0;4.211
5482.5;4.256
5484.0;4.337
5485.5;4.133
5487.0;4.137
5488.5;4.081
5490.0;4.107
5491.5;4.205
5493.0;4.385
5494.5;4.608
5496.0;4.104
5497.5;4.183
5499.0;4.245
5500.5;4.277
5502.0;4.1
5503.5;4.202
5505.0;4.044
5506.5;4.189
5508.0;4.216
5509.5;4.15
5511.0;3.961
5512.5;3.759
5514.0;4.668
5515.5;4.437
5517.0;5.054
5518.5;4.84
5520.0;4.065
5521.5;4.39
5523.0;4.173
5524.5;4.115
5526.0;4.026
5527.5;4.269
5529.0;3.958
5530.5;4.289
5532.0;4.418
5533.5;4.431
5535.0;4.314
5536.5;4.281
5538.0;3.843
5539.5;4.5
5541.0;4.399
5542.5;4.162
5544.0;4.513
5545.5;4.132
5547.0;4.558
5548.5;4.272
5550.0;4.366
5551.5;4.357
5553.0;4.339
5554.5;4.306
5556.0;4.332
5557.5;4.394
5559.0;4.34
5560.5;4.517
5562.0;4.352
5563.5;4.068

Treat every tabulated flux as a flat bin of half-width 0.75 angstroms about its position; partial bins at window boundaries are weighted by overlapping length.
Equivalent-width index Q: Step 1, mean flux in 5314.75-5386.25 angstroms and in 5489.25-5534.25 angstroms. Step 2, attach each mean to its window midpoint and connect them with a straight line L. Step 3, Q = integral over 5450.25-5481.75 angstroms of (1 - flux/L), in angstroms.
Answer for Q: 1.0 angstroms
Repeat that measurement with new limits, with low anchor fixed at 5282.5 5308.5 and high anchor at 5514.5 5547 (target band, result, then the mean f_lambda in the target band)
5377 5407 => 0.9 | 4.19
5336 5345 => 0.1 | 4.27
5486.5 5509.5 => 0.6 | 4.2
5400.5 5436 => 0.9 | 4.21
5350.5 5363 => -0.7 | 4.56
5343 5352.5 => 0.2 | 4.23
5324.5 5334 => 0.5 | 4.06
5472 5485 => 0.4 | 4.2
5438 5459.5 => 0.5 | 4.22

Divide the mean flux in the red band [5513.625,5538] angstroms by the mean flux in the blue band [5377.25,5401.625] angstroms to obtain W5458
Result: 1.0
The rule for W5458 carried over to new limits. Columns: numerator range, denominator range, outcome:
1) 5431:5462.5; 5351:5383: 0.96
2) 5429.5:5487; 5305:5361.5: 0.97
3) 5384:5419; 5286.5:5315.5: 0.96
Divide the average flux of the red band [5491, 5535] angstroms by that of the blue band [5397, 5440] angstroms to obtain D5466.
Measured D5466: 1.0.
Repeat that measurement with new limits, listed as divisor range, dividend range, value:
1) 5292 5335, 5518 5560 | 1.01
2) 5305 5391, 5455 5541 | 0.98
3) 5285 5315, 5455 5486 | 0.95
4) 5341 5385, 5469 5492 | 0.96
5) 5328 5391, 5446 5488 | 0.96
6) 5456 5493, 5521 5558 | 1.03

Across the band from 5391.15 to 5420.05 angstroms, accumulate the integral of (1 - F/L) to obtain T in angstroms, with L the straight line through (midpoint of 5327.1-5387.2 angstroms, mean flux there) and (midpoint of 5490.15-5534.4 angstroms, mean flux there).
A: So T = 1.0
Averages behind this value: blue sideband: 4.3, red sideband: 4.27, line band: 4.14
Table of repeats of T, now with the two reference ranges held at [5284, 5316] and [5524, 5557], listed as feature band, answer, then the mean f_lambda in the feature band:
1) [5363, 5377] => 0.2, 4.26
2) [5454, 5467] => 0.7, 4.07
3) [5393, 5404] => 0.6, 4.09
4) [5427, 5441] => 0.0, 4.3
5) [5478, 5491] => 0.4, 4.17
